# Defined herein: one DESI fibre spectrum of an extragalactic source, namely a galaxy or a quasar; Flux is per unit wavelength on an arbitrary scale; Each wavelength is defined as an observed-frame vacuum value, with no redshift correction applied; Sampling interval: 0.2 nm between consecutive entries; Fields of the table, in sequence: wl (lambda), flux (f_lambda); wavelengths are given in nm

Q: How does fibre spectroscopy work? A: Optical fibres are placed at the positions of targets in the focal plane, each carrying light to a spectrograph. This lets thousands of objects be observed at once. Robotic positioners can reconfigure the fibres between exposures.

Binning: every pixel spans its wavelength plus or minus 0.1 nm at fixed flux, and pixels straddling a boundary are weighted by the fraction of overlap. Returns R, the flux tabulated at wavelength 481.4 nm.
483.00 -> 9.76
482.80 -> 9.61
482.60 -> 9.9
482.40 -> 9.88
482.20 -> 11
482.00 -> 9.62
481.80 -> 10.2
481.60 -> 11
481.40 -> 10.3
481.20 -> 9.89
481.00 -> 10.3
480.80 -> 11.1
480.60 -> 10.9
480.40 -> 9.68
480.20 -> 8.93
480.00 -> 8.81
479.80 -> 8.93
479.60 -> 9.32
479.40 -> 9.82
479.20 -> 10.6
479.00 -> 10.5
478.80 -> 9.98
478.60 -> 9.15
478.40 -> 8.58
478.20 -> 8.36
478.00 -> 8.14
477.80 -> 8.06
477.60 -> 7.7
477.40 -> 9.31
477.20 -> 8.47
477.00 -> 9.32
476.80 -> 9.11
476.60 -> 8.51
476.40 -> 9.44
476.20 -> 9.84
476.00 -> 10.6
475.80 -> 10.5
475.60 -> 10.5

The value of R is 10.3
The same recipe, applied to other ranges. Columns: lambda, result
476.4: 9.44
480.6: 10.9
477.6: 7.7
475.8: 10.5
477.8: 8.06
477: 9.32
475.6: 10.5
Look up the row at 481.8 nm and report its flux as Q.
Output 10.2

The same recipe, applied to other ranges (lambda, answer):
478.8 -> 9.98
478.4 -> 8.58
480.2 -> 8.93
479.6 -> 9.32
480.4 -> 9.68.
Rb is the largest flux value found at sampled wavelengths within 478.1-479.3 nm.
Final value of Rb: 10.6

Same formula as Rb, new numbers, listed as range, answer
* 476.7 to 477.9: 9.32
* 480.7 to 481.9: 11.1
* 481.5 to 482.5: 11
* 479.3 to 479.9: 9.82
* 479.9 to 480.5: 9.68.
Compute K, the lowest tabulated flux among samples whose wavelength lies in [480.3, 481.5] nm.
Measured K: 9.68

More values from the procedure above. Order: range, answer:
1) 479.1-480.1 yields 8.81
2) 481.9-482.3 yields 9.62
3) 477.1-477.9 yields 7.7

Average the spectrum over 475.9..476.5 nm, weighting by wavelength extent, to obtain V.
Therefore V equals 9.96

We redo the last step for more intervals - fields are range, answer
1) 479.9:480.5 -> 9.14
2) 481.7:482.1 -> 9.91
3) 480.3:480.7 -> 10.3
